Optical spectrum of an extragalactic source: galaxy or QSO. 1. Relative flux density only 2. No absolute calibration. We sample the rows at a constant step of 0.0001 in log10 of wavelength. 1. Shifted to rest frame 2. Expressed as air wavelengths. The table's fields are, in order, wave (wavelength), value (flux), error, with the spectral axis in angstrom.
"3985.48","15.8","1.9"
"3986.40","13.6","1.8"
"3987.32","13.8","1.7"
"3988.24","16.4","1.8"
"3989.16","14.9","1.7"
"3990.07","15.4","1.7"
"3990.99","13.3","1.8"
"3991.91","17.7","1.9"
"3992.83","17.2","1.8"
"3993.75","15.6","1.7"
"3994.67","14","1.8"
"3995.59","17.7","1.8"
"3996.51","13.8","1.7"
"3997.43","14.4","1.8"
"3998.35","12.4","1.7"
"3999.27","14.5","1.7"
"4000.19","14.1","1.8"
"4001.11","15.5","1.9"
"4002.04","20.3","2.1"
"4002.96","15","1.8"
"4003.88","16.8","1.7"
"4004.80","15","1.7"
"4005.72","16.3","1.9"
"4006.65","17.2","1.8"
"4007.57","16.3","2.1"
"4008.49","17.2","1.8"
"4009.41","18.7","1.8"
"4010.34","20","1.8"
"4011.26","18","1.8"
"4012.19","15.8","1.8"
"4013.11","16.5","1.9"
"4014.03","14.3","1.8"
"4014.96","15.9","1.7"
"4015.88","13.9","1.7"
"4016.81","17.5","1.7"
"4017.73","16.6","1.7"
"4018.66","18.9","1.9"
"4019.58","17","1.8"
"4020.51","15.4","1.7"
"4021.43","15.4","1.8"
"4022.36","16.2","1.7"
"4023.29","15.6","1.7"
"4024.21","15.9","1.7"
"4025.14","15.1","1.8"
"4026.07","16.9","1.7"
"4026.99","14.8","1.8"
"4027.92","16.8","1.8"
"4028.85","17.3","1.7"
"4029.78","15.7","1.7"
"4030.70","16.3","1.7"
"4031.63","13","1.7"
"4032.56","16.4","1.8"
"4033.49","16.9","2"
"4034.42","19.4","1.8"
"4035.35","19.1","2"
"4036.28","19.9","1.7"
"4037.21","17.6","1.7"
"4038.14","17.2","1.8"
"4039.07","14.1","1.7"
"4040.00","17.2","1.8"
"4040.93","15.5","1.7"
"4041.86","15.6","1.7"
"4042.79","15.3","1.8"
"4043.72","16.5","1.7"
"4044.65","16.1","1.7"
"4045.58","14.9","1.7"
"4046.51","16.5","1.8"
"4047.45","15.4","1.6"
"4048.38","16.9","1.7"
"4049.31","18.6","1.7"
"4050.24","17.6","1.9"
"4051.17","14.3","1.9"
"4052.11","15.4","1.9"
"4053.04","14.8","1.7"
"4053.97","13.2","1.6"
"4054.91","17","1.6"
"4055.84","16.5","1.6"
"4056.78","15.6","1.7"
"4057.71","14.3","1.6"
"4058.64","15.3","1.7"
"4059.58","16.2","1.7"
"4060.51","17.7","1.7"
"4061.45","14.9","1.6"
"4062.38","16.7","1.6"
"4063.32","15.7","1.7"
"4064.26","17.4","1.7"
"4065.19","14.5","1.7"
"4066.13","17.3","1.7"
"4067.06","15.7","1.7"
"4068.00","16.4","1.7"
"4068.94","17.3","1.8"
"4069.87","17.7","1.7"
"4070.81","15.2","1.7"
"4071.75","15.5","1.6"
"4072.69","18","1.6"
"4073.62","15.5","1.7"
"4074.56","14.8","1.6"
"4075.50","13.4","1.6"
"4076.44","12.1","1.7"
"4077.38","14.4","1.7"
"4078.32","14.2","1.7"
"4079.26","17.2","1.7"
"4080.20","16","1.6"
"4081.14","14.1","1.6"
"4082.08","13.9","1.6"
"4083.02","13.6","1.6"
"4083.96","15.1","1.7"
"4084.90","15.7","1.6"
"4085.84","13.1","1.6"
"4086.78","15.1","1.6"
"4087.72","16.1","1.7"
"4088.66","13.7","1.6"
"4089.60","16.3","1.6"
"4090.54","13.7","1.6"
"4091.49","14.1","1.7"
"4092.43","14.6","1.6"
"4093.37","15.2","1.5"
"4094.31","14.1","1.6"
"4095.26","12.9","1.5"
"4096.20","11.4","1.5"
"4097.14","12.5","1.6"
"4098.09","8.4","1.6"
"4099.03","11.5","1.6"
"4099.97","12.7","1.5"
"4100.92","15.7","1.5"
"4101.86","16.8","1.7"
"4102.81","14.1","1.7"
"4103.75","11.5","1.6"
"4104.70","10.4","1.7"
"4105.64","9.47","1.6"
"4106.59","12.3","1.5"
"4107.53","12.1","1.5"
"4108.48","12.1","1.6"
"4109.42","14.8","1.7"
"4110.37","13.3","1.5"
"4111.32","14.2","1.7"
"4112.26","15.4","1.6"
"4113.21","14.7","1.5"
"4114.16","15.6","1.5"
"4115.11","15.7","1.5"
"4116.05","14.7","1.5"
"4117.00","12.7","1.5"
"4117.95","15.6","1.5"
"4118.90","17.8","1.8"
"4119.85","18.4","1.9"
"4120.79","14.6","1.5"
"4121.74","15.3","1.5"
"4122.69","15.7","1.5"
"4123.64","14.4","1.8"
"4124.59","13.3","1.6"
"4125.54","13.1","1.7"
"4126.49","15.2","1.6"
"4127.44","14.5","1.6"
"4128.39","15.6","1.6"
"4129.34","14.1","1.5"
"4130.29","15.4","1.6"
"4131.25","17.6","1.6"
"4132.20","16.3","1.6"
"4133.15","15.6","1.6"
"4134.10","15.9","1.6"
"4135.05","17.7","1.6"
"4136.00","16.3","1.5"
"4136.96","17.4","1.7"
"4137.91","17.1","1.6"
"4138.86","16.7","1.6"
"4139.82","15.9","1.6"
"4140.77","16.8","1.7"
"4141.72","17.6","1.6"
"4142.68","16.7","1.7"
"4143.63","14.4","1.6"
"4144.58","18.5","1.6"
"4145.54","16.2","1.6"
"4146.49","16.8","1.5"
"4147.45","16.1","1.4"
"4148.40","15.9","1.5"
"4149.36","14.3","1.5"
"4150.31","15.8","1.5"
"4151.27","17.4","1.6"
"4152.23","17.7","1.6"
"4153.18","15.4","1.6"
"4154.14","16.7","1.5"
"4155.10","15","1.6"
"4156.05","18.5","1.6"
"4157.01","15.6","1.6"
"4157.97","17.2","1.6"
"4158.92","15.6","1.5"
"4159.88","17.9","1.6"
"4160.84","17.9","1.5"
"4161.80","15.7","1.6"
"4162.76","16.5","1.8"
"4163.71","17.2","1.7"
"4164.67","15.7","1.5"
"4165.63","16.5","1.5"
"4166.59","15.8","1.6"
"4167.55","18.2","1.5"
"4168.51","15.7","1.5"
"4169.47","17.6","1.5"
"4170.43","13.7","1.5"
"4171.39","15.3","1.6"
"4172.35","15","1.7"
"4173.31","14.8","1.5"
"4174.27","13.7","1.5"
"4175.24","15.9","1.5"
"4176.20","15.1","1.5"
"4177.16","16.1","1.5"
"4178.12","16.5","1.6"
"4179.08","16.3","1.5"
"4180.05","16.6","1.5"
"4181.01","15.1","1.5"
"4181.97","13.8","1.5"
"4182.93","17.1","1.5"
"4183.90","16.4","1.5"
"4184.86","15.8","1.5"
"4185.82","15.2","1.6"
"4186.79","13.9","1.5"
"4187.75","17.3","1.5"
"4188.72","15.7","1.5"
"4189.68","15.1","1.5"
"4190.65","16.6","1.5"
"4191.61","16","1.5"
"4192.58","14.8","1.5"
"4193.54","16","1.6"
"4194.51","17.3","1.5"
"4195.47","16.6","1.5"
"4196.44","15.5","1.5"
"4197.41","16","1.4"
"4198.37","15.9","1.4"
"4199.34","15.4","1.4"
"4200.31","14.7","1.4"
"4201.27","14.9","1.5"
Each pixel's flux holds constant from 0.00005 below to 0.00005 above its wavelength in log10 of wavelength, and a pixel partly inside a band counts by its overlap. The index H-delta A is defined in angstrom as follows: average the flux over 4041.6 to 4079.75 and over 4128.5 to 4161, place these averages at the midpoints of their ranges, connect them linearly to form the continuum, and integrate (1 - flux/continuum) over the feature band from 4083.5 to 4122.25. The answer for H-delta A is 5.1 angstrom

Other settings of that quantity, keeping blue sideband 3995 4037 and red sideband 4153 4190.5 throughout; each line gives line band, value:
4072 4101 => 3.6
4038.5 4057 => 0.5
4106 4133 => 2.2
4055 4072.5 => 0.1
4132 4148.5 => -0.5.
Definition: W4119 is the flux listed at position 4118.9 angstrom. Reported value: 17.8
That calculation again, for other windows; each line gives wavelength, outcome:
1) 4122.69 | 15.7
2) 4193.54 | 16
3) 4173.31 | 14.8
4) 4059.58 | 16.2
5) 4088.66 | 13.7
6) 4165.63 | 16.5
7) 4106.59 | 12.3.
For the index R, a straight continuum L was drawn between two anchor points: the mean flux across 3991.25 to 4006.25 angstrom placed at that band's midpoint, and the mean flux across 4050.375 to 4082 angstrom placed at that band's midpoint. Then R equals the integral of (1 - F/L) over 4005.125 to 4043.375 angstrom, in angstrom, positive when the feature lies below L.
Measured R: -2.3 angstrom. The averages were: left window 15.6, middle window 16.5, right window 15.6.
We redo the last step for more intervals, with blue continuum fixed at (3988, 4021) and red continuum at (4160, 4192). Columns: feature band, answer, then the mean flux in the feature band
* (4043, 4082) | 0.67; 15.8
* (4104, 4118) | 2.21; 13.4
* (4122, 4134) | 0.64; 15.1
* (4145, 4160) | -0.41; 16.4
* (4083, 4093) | 0.81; 14.7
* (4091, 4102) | 1.90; 13.2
